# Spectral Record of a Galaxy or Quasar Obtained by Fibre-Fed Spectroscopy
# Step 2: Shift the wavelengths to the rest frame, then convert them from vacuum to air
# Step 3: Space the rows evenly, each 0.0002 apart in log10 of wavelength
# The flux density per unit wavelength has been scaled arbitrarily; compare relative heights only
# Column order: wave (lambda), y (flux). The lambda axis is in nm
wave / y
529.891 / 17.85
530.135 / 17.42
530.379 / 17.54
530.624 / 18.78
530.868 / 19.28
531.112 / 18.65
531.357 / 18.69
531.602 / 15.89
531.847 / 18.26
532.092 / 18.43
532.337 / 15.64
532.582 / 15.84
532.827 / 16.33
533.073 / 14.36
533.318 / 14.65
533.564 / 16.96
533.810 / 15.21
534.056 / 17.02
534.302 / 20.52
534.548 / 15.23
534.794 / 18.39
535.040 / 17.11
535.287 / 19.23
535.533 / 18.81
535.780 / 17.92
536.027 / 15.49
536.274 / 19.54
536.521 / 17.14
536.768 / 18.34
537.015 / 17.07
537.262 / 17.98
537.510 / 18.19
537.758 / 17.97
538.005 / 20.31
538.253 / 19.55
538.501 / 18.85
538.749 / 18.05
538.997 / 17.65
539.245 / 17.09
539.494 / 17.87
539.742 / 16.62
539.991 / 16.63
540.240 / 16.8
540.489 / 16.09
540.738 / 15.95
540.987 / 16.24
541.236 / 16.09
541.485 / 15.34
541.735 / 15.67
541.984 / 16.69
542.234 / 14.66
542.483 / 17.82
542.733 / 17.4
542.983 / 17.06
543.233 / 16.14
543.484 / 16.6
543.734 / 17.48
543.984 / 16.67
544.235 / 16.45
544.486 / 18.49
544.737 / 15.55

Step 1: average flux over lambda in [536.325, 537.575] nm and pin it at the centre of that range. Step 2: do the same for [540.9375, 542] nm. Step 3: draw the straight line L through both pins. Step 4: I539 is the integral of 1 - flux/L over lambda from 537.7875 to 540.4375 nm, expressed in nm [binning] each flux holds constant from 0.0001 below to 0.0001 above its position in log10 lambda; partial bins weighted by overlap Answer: -0.15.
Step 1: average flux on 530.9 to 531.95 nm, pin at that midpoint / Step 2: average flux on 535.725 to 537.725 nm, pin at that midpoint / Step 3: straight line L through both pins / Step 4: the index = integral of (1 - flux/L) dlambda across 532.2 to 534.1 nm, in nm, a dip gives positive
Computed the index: 0.23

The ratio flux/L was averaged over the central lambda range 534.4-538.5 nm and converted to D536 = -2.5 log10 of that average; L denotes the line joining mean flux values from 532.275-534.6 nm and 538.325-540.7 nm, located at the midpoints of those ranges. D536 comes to -0.081 mag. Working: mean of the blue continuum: 16.2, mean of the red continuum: 17.3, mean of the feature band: 18.1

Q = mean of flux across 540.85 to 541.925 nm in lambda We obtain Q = 15.9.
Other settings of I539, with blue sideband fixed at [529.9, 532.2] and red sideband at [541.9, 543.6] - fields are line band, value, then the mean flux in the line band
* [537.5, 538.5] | -0.11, 19.1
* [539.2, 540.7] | 0.02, 16.8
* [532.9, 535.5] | 0.11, 16.9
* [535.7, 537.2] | -0.02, 17.6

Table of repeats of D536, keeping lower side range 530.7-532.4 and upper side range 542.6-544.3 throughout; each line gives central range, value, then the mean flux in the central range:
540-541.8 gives 0.07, 16.1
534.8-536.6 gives -0.02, 17.9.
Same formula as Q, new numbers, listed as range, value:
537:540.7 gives 17.8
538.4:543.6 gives 16.7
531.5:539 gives 17.5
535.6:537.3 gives 17.7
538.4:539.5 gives 17.9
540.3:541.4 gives 16.1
